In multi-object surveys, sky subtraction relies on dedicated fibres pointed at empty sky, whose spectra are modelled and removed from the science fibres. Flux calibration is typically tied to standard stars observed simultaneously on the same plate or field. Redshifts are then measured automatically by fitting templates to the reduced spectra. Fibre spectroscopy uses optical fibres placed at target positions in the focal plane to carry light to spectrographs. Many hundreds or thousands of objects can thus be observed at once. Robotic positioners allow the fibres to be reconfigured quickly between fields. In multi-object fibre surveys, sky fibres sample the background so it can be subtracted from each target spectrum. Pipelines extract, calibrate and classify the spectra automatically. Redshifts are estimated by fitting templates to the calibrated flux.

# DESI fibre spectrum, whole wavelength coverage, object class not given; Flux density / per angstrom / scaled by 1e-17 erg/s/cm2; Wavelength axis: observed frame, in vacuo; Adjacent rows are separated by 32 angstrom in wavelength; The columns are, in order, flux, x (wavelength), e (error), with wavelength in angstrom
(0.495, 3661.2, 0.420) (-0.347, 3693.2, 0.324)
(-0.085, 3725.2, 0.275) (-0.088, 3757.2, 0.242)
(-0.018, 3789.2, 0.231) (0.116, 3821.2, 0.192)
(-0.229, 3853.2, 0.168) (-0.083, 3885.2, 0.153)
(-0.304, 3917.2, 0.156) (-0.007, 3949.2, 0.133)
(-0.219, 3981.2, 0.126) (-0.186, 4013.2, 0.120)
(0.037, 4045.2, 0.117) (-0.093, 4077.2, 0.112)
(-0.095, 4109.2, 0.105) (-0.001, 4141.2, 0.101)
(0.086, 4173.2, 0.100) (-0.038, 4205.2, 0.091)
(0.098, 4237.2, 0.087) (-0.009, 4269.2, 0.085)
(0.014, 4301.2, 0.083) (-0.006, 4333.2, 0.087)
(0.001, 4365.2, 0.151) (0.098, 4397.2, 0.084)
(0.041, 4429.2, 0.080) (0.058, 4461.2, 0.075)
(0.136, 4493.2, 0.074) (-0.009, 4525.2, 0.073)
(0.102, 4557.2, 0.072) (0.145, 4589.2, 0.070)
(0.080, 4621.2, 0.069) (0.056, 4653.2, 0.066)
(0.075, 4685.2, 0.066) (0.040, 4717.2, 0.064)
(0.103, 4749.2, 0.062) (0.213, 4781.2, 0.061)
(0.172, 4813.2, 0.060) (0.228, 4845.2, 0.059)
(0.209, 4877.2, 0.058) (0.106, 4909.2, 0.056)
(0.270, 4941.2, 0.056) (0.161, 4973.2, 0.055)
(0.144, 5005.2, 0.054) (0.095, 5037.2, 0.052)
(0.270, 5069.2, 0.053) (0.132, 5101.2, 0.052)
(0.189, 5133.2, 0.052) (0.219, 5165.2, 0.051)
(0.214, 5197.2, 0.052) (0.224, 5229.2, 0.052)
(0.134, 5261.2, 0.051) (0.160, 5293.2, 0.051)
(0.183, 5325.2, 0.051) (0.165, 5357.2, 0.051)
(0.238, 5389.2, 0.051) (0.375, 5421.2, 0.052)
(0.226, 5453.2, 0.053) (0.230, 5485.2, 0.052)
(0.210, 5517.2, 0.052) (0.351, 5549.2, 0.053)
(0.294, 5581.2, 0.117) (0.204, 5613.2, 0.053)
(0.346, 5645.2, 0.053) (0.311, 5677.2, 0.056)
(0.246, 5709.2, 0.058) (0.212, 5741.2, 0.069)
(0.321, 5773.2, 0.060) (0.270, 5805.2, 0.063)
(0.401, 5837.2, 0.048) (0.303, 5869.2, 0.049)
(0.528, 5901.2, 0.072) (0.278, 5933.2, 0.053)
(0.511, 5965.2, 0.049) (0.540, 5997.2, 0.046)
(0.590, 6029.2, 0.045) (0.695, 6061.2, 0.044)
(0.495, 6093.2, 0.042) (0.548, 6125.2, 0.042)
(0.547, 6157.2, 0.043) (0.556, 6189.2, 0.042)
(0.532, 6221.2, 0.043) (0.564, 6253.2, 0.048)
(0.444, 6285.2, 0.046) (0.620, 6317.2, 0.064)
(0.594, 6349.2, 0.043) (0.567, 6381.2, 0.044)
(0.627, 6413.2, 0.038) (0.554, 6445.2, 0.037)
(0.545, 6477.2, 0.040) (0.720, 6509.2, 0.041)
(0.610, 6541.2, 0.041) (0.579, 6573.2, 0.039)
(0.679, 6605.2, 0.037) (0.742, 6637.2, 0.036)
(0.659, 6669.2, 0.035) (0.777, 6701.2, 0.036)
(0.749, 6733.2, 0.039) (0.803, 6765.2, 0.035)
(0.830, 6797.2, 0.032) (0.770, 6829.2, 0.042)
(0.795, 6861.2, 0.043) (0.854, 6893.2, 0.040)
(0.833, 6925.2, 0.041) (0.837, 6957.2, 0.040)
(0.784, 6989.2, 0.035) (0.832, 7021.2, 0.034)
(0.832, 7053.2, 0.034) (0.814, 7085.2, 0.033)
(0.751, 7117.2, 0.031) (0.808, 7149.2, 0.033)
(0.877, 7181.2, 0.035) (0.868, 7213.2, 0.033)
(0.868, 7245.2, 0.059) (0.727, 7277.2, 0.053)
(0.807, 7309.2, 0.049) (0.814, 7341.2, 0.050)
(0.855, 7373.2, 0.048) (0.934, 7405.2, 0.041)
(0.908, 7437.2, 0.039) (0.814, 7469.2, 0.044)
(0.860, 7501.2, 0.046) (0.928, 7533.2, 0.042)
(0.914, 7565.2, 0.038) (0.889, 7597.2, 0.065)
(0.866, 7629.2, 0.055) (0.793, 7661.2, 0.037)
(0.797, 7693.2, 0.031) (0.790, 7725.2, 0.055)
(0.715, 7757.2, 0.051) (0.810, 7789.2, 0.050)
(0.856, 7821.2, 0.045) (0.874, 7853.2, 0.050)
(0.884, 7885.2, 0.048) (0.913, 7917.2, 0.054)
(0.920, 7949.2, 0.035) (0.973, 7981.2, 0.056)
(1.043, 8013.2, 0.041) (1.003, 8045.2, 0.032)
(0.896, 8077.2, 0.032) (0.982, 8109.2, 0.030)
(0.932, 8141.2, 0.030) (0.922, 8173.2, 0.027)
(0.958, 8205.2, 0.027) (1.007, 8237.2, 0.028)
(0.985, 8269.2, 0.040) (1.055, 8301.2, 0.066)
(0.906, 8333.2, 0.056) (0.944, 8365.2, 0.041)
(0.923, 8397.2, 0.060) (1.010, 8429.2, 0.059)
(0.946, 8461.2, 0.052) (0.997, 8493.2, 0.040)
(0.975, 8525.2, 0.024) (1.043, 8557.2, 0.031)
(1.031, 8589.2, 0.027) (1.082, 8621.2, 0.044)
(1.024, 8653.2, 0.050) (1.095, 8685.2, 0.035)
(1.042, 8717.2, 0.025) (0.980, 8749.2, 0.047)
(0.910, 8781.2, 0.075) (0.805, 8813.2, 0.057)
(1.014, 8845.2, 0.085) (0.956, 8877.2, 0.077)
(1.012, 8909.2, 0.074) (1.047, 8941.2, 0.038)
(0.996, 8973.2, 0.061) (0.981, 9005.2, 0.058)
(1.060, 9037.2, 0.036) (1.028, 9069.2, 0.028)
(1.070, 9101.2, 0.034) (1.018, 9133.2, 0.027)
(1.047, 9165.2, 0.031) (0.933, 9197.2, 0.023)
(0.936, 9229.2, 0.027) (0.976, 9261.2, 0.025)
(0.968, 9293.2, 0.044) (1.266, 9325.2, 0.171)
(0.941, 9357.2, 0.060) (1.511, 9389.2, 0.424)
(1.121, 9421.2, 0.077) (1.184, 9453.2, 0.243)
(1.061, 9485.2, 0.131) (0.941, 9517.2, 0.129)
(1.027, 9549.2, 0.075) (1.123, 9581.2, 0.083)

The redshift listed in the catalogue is 0.49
